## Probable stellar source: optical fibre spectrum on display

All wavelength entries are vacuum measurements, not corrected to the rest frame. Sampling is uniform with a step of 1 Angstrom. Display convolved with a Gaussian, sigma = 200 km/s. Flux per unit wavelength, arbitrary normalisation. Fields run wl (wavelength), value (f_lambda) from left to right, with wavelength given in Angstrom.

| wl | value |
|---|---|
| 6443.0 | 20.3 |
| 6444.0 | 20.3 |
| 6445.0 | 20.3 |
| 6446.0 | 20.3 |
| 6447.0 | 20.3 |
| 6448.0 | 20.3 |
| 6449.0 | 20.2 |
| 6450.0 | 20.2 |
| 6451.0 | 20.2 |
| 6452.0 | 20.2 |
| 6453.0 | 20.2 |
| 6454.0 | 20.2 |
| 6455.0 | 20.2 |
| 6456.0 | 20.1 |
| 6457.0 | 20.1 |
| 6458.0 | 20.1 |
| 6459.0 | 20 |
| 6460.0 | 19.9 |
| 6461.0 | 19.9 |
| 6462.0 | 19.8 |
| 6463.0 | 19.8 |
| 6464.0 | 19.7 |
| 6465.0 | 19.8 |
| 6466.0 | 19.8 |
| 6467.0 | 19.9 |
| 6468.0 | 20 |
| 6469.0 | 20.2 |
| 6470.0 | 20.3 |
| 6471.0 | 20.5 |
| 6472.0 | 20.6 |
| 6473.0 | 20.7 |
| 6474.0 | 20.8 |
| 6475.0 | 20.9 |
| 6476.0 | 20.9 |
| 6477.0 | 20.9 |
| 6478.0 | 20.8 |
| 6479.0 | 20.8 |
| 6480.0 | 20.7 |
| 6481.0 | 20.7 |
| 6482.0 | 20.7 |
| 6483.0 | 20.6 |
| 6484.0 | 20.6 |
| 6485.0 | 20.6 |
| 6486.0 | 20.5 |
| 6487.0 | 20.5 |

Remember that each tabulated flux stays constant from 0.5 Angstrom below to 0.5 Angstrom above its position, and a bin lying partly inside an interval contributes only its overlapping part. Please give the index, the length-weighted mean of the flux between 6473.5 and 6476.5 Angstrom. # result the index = 20.9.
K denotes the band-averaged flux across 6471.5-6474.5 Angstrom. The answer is 20.7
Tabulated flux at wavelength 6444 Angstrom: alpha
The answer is 20.3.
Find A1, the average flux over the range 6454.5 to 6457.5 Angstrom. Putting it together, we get 20.1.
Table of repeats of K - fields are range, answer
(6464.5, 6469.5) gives 19.9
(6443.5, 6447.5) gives 20.3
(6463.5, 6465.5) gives 19.8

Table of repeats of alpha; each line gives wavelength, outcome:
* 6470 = 20.3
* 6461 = 19.9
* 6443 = 20.3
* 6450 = 20.2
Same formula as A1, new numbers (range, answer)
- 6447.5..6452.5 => 20.2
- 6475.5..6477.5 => 20.9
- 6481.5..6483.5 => 20.6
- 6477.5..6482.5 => 20.7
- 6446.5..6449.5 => 20.3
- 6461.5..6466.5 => 19.8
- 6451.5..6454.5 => 20.2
